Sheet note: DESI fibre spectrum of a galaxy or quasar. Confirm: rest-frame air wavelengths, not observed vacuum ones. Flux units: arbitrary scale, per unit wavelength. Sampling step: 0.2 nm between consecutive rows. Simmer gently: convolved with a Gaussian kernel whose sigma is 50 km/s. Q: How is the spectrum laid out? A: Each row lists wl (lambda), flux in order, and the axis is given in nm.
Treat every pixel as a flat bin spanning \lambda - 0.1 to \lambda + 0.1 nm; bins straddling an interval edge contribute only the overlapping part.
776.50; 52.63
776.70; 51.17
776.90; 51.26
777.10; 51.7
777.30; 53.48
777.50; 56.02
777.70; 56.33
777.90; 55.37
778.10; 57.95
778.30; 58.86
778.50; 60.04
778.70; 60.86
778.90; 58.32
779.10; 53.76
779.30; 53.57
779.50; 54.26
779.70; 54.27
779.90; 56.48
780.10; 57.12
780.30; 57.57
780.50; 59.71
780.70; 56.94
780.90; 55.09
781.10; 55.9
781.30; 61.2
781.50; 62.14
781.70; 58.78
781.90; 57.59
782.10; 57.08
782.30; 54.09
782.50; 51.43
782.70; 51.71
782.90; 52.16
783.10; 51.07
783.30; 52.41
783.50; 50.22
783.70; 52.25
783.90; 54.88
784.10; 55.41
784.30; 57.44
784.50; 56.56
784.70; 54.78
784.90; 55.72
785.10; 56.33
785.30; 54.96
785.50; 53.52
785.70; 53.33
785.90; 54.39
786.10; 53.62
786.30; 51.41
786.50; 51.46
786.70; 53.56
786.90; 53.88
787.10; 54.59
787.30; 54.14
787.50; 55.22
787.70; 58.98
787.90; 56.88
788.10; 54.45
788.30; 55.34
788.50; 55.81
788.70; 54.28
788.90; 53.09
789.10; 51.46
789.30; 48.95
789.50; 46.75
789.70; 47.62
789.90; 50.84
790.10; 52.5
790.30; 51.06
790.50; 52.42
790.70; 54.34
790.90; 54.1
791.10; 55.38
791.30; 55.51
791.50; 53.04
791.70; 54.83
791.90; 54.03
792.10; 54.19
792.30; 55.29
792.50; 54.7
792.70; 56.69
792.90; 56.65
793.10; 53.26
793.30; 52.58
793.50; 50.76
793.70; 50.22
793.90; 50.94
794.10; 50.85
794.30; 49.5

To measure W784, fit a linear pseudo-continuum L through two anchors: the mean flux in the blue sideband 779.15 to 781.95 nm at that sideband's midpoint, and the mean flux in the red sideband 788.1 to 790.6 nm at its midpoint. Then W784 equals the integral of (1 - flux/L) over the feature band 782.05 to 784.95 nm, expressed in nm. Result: 0.08 nm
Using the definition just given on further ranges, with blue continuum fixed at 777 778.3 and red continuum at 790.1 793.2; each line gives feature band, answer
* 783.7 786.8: 0.02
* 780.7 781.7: -0.06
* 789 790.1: 0.10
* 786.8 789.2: -0.01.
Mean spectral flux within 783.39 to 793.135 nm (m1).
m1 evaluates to 53.9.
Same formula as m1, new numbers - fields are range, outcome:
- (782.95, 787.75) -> 54.1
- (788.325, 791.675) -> 52.4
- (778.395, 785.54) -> 55.7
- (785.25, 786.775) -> 53.2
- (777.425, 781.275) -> 56.9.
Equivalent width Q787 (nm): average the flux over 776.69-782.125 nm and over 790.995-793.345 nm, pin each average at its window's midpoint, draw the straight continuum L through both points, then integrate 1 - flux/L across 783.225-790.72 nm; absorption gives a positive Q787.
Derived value 0.26 nm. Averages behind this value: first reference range 56.6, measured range 53.5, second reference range 54.7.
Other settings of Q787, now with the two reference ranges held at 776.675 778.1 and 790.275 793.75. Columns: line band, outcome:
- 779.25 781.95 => -0.161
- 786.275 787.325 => 0.015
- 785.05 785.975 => -0.007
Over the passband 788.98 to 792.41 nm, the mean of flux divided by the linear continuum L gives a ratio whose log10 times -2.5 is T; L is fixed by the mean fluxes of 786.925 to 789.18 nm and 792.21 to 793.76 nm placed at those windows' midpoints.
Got 0.04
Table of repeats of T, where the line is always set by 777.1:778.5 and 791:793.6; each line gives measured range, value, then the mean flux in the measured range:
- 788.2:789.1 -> 0.01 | 54.3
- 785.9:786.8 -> 0.05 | 52.7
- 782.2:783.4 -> 0.07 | 52.1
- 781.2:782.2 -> -0.07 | 59.4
